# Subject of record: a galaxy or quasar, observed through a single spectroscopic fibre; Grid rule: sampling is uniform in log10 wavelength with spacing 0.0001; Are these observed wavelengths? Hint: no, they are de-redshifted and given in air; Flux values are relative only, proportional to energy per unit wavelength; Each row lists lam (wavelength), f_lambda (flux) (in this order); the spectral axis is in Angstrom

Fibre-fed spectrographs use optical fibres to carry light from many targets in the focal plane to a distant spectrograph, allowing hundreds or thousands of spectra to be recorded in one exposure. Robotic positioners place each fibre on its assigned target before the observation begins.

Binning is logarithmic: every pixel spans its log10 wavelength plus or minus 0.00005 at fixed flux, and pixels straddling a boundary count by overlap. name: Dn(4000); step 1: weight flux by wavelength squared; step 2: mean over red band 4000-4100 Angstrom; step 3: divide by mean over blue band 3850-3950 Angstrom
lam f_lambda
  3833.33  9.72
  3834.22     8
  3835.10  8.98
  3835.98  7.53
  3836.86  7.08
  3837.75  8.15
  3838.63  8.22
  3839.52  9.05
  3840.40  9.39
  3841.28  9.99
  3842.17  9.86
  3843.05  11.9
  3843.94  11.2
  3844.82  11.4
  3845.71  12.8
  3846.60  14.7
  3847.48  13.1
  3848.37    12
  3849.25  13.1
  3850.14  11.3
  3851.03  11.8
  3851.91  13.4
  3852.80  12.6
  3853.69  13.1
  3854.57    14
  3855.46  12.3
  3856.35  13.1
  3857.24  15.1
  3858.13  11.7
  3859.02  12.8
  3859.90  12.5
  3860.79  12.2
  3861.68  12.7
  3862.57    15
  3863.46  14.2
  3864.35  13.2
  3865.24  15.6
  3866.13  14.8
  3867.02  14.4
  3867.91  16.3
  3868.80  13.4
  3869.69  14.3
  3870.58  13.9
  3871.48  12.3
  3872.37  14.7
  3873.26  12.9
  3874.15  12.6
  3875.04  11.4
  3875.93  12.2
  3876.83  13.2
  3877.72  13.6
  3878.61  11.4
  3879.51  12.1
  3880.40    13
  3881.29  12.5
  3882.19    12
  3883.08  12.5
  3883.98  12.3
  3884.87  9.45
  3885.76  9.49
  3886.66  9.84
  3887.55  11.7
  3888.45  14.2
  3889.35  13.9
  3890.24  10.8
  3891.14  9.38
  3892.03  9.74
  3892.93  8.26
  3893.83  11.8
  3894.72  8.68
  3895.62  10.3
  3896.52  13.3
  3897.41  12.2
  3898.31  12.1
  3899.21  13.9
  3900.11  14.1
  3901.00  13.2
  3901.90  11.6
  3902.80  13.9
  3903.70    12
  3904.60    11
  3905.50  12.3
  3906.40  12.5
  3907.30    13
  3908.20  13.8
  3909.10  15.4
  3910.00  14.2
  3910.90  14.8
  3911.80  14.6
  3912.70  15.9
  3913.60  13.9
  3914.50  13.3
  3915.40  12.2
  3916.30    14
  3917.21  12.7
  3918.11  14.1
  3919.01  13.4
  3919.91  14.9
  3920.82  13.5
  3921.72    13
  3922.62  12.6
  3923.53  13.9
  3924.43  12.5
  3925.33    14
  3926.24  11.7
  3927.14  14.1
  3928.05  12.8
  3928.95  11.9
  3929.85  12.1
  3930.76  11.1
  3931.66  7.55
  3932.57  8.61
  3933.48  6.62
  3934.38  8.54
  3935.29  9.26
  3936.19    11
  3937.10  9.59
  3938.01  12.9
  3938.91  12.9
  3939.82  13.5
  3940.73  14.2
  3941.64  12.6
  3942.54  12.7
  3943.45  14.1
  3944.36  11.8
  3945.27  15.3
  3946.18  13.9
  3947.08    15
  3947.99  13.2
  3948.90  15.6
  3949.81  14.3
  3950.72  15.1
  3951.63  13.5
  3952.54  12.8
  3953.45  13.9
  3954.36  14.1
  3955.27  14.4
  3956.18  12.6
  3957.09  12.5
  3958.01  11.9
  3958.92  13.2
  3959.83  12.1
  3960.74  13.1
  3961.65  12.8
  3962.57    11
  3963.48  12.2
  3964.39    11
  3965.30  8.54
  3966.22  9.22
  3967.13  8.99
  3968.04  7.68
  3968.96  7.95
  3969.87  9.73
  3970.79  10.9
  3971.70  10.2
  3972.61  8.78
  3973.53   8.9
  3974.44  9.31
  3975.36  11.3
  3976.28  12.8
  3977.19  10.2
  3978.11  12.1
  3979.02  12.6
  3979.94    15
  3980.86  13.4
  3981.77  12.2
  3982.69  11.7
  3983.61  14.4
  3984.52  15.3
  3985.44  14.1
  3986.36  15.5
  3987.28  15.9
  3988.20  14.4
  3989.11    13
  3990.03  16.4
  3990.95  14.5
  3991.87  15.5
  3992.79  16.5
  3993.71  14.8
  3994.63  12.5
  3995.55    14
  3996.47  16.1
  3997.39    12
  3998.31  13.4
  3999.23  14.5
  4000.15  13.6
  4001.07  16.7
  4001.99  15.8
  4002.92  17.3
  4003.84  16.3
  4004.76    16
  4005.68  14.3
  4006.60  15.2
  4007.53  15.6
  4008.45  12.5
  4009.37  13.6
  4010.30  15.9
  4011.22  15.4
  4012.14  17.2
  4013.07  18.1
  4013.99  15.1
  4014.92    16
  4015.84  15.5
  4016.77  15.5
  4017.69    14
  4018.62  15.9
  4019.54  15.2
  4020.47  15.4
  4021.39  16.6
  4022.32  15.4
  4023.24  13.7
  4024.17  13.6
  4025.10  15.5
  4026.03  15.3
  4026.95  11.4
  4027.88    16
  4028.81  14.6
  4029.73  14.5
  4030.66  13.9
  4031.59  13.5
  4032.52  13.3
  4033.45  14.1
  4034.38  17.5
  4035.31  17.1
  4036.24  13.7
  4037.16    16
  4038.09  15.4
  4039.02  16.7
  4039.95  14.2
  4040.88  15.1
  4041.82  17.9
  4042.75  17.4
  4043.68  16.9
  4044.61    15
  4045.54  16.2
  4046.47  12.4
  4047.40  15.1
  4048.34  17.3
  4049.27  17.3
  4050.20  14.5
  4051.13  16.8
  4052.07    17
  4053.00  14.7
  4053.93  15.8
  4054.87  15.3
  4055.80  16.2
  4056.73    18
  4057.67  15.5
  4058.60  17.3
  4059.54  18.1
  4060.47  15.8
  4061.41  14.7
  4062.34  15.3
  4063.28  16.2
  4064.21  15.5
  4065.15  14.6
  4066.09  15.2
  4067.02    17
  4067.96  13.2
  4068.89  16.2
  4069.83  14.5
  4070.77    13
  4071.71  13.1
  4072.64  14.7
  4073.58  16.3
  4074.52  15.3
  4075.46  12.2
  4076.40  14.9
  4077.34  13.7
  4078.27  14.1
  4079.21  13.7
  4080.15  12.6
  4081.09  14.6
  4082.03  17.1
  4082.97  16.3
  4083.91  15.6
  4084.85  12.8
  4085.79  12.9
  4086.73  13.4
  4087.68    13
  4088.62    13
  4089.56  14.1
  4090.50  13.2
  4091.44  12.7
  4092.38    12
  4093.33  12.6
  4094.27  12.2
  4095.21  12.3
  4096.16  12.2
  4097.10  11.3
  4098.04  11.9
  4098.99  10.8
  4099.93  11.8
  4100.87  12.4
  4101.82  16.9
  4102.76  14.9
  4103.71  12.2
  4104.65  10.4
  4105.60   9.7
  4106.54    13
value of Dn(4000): 1.27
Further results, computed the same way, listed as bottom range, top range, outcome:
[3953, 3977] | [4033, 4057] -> 1.49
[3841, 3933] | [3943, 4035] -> 1.14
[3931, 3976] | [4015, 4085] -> 1.37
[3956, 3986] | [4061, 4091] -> 1.33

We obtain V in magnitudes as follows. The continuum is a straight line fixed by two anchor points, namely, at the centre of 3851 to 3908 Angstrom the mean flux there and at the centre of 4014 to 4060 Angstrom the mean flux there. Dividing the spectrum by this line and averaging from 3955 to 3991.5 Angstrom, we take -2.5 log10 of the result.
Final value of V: 0.19 mag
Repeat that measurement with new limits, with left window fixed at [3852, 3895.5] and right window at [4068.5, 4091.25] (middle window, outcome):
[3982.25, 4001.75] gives -0.08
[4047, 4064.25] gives -0.16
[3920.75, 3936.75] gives 0.15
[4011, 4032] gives -0.11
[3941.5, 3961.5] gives -0.03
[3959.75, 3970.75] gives 0.27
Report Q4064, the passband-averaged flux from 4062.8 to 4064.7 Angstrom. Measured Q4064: 15.8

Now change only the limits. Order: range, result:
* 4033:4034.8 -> 15.8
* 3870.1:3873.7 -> 13.4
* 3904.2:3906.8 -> 11.9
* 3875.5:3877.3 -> 12.7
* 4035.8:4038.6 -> 15.1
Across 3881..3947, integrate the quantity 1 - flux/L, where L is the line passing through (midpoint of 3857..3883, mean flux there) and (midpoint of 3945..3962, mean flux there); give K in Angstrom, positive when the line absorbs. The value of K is 5.70 Angstrom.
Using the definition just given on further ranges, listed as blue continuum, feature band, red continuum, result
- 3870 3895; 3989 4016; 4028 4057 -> -0.9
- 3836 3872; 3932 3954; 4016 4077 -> 2.0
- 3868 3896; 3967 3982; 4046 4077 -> 3.3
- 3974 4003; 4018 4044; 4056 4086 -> -1.3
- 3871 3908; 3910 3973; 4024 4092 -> 2.9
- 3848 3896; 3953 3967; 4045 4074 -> 1.8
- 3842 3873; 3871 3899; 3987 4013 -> 3.7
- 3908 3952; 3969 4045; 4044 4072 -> 0.8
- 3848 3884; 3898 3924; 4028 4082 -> 0.4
